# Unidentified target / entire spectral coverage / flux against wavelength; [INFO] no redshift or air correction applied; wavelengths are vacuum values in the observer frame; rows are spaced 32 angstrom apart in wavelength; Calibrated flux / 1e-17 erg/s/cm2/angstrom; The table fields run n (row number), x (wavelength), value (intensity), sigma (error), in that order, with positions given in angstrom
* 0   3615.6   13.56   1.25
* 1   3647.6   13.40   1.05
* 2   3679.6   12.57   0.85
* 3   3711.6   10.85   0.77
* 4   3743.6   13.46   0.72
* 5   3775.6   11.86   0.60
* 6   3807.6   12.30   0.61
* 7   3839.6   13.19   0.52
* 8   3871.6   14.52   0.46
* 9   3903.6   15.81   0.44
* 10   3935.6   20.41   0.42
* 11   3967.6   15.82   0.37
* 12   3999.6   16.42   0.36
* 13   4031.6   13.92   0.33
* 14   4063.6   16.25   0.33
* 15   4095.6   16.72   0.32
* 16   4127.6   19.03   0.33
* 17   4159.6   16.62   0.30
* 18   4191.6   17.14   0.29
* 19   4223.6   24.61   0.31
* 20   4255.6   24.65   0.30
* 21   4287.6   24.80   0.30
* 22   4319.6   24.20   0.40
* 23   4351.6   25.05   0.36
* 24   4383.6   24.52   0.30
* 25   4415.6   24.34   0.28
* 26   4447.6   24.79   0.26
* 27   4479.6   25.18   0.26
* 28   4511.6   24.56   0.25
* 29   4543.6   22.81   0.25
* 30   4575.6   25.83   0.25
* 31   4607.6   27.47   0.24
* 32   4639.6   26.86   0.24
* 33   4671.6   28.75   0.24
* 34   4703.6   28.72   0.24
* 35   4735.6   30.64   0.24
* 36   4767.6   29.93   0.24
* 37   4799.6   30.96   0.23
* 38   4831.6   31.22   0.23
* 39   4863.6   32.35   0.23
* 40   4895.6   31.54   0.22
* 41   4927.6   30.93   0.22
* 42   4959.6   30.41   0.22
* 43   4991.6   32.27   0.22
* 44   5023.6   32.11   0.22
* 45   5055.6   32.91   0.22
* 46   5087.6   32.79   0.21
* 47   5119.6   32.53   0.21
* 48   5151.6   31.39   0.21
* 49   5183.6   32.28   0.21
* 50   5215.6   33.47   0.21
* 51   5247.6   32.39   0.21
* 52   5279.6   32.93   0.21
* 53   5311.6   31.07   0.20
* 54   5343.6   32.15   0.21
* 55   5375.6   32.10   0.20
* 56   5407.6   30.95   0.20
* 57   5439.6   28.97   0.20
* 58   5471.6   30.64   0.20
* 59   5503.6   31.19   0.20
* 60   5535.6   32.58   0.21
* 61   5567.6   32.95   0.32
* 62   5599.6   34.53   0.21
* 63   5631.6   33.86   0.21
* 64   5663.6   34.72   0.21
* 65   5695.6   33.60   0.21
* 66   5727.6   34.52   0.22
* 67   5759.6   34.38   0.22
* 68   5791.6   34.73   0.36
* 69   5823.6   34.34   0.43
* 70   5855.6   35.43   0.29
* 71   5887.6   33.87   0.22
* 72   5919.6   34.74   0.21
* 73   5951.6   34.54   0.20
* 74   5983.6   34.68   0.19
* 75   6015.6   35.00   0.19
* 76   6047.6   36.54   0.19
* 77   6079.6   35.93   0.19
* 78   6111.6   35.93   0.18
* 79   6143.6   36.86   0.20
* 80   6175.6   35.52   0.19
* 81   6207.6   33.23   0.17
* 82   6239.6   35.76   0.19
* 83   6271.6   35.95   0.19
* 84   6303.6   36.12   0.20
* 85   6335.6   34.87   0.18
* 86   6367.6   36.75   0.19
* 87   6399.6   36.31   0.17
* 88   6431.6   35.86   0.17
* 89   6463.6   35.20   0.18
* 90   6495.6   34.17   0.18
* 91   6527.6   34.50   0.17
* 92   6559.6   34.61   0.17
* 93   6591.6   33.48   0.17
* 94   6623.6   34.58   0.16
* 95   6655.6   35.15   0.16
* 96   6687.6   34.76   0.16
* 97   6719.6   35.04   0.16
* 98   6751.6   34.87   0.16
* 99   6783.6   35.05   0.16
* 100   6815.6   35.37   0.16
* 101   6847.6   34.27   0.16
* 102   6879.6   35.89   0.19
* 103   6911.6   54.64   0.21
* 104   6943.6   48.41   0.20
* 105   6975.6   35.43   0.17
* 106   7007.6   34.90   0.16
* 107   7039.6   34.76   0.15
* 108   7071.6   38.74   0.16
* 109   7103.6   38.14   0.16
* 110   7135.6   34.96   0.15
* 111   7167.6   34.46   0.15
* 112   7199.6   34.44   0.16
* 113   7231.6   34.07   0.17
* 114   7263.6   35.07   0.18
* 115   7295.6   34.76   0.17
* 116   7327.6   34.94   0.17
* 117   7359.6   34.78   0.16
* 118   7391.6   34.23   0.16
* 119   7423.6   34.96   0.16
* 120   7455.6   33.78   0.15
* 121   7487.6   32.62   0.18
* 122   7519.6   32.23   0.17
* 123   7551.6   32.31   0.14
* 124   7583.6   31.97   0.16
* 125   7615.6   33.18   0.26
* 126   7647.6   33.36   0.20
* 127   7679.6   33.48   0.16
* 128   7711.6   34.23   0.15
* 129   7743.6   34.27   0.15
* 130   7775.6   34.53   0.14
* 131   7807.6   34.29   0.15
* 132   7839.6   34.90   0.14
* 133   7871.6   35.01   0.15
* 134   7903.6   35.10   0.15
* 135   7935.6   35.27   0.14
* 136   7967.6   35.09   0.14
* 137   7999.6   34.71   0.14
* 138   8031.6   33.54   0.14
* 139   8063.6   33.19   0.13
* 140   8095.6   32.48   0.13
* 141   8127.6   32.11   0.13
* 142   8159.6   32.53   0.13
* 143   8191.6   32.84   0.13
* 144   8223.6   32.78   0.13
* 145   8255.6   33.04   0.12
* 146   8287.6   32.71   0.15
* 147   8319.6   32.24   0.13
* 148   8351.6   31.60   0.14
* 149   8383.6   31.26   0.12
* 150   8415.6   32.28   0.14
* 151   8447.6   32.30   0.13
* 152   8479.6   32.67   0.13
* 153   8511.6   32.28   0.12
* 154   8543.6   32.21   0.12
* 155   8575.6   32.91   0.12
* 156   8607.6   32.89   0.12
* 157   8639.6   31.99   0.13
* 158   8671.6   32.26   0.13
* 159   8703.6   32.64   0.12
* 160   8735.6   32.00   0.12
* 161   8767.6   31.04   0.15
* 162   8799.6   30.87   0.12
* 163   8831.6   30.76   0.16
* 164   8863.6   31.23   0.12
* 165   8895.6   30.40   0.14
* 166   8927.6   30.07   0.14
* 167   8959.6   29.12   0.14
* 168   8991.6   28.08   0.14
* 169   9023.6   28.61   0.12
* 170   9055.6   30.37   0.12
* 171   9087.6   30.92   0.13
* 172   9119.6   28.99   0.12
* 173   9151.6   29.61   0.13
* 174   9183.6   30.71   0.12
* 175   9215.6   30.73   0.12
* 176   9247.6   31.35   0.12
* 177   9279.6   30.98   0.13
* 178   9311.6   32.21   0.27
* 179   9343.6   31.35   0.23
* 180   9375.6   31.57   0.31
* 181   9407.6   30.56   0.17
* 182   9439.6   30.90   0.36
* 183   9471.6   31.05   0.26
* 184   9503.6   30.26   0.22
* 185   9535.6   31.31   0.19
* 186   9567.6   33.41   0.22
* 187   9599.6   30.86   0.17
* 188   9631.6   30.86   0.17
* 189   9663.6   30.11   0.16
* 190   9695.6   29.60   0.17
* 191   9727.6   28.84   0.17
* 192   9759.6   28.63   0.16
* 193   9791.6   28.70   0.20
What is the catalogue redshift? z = 0.05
